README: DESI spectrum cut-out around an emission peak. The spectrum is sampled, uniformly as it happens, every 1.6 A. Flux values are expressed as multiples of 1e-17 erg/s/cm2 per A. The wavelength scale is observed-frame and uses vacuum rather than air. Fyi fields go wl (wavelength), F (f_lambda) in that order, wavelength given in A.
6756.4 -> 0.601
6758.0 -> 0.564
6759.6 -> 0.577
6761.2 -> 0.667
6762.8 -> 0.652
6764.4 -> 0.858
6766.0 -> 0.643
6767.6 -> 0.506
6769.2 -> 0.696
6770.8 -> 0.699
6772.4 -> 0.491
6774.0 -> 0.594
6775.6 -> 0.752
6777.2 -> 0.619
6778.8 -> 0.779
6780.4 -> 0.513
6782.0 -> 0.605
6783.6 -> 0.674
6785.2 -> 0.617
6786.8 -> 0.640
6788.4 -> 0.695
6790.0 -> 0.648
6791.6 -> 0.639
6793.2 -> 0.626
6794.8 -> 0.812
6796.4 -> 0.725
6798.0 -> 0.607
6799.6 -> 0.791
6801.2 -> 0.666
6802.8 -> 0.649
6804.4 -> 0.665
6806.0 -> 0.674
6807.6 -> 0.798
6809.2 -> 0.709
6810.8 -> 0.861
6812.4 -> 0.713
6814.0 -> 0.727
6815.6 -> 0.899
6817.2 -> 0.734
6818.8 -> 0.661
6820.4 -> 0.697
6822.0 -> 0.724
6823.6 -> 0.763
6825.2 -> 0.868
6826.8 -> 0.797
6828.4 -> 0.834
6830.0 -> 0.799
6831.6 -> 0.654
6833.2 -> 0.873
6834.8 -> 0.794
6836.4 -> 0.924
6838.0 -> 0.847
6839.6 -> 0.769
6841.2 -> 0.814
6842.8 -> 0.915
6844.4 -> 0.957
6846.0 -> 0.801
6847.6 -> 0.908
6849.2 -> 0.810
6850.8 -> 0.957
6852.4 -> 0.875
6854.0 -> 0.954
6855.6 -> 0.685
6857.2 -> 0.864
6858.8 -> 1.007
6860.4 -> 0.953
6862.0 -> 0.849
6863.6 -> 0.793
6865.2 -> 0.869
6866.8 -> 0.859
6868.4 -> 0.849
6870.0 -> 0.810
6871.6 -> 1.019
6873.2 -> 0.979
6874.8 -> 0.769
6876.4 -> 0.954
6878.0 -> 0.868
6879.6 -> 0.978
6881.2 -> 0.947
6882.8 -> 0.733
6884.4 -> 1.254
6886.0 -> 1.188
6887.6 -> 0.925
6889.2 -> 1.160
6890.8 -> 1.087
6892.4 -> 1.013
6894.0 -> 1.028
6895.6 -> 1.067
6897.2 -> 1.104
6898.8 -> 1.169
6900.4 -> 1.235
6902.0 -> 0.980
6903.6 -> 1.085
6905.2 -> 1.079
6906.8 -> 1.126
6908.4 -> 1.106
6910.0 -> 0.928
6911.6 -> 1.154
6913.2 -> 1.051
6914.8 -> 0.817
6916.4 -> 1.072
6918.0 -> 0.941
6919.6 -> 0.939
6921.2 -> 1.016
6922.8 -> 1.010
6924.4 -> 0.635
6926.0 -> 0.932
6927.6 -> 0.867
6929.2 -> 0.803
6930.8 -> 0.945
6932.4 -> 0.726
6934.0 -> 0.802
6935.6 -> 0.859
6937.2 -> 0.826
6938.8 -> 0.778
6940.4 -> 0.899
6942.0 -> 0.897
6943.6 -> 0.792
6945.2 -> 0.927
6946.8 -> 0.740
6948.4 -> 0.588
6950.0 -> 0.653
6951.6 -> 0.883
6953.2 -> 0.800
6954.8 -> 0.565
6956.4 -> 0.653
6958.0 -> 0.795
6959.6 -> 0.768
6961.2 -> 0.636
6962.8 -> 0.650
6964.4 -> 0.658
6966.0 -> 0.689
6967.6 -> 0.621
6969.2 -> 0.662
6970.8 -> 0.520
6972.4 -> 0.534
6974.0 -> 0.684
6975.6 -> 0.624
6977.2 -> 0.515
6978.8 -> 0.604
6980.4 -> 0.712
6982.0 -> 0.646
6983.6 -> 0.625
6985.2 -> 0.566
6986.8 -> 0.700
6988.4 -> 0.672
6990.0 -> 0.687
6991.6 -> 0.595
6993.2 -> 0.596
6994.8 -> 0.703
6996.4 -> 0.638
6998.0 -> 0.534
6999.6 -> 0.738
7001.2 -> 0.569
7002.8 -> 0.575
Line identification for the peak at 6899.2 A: C IV 1549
